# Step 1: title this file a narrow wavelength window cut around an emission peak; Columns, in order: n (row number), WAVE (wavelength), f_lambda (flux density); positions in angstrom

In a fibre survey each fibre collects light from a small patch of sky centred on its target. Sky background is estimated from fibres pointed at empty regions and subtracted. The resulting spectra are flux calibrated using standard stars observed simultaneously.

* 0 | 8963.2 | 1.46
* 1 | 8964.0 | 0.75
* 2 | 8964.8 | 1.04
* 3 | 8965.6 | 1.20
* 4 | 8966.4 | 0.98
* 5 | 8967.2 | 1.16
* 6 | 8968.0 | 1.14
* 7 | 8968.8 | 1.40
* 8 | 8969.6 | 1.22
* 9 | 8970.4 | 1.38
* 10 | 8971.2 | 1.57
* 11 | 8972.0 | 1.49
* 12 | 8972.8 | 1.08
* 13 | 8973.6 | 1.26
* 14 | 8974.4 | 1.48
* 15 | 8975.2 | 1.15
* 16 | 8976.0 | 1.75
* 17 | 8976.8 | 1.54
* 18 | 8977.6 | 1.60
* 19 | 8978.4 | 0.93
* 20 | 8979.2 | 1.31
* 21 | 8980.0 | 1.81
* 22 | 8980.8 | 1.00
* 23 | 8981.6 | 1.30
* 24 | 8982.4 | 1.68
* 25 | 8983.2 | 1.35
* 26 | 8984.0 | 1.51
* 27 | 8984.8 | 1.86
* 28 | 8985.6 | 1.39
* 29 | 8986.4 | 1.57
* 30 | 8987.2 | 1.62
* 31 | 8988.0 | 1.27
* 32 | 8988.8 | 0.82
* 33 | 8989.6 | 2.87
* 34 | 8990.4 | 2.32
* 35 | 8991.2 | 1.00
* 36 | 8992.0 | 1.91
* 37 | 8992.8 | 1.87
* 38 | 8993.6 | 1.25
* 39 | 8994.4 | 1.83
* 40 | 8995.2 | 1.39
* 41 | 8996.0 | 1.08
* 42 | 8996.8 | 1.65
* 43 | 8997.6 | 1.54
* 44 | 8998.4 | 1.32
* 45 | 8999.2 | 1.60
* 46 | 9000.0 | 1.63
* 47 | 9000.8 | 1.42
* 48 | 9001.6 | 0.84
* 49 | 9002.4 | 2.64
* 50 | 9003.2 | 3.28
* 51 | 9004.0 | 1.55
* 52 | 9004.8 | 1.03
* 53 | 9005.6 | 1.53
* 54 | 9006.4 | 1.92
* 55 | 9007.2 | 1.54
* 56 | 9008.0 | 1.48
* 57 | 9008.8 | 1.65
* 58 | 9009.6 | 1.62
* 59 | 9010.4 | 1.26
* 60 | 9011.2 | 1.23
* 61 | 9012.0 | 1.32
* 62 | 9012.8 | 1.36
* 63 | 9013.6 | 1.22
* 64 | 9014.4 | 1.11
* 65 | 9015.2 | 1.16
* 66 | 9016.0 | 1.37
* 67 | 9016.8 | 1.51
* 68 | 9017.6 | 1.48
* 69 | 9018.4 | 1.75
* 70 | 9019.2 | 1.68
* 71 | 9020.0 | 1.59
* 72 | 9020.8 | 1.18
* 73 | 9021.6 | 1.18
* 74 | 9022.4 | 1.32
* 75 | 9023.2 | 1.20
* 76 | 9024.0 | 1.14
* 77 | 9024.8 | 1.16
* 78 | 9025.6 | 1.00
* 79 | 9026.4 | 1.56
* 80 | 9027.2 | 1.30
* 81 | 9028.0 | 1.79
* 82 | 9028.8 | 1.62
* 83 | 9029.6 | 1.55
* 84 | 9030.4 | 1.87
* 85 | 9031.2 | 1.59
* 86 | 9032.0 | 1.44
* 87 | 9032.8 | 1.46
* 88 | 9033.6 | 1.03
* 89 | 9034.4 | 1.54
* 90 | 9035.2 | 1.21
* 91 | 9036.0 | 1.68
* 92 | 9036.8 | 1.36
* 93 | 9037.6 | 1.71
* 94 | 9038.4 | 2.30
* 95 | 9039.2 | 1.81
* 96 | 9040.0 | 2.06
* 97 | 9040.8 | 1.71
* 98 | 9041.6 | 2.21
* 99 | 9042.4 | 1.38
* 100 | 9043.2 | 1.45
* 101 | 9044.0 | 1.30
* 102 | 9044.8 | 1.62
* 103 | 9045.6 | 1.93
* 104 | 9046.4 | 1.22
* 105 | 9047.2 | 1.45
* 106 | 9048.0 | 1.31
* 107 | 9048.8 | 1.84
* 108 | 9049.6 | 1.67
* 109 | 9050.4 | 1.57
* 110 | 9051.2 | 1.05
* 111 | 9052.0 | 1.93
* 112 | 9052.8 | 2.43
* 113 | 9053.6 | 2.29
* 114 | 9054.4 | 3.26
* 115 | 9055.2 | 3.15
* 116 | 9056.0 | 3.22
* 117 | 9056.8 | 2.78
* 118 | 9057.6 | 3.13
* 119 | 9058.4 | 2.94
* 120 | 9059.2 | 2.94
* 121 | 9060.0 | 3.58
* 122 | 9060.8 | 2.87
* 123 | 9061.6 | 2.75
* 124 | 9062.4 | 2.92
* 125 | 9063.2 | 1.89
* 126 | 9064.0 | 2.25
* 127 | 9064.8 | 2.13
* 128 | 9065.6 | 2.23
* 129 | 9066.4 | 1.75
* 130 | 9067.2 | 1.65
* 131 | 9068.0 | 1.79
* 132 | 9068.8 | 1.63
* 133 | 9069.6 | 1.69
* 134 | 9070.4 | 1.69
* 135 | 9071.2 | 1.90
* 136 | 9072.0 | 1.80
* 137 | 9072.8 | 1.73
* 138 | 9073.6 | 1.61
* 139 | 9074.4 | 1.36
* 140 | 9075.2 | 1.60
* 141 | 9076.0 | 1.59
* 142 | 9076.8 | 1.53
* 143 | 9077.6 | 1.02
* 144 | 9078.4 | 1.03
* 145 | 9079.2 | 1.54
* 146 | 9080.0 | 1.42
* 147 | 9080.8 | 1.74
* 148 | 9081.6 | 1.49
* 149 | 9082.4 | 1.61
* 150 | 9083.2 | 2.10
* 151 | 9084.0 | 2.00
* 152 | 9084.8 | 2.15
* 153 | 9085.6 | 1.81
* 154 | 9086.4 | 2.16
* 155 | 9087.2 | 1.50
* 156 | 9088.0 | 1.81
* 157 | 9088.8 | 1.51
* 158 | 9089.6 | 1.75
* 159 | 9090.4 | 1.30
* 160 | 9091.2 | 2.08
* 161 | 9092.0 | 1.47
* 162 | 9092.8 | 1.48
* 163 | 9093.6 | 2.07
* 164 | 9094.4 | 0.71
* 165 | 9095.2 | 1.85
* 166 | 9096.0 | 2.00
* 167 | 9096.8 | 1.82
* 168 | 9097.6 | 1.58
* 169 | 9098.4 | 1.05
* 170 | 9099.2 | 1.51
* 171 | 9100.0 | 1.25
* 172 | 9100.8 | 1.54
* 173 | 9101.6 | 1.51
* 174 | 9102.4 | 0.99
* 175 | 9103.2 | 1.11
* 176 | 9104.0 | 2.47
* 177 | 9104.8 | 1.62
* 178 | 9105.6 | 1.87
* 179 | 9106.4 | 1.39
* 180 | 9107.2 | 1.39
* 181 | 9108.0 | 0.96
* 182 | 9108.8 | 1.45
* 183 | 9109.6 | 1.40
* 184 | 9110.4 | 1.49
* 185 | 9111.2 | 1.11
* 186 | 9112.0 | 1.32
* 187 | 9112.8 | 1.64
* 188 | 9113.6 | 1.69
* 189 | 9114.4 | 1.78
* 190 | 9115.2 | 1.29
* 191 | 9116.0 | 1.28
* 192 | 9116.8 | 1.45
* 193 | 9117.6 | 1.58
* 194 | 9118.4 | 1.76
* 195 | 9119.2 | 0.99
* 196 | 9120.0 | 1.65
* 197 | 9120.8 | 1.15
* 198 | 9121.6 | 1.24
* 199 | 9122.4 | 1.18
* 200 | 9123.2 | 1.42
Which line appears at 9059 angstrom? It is H-alpha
